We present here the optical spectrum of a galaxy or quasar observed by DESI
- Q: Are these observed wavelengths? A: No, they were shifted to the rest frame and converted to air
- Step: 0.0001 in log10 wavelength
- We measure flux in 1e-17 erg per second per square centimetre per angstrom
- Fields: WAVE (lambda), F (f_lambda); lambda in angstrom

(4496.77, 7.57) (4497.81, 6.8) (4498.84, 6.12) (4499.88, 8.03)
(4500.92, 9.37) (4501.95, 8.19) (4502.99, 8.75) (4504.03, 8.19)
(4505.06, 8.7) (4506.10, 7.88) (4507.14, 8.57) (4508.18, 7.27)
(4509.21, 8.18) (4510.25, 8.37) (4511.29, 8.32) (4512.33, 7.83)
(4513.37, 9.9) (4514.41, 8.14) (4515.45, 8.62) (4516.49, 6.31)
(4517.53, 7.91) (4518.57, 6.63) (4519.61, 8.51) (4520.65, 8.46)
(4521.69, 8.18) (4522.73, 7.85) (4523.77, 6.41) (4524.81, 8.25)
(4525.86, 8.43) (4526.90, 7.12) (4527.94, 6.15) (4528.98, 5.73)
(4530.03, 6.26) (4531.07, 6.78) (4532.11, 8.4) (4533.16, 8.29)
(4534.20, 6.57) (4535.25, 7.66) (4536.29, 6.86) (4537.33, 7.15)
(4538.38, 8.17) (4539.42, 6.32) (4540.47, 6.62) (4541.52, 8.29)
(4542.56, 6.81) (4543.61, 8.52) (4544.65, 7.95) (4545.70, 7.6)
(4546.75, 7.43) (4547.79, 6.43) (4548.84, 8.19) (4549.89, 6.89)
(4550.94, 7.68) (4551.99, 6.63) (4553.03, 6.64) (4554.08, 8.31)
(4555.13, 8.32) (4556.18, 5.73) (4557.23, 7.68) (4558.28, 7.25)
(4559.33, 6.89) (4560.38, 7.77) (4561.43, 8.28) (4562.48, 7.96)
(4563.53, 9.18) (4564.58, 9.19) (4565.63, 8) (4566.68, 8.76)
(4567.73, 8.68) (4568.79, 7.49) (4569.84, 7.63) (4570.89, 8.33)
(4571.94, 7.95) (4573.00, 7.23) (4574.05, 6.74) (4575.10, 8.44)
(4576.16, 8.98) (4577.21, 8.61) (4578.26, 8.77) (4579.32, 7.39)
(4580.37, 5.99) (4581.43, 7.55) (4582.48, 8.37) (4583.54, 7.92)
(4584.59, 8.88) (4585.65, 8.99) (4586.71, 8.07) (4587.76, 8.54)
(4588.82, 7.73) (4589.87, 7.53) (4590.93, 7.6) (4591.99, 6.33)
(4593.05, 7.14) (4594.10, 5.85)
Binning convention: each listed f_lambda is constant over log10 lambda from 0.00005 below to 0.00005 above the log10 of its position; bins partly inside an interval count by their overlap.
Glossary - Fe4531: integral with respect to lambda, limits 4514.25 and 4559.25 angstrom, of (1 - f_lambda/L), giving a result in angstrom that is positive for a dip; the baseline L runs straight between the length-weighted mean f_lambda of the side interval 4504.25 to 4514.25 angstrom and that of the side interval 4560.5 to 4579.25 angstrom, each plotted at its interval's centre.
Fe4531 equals 4.84 angstrom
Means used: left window 8.33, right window 8.22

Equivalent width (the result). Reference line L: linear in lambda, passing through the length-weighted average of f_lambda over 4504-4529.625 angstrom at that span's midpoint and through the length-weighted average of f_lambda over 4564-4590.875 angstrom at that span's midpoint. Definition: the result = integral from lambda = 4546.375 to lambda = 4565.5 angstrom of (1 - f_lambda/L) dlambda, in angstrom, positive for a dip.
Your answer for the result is 0.9 angstrom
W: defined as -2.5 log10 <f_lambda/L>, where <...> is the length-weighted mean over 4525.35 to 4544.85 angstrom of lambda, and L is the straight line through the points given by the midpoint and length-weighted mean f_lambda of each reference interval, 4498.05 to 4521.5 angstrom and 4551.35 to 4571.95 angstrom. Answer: 0.10 mag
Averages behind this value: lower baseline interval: 8.09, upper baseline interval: 7.83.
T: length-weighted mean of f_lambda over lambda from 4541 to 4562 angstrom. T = 7.47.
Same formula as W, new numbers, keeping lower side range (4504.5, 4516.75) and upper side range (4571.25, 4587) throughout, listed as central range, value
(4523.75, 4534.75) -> 0.14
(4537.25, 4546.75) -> 0.09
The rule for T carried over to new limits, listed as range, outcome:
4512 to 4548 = 7.51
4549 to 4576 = 7.77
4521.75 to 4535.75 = 7.25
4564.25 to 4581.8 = 7.97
